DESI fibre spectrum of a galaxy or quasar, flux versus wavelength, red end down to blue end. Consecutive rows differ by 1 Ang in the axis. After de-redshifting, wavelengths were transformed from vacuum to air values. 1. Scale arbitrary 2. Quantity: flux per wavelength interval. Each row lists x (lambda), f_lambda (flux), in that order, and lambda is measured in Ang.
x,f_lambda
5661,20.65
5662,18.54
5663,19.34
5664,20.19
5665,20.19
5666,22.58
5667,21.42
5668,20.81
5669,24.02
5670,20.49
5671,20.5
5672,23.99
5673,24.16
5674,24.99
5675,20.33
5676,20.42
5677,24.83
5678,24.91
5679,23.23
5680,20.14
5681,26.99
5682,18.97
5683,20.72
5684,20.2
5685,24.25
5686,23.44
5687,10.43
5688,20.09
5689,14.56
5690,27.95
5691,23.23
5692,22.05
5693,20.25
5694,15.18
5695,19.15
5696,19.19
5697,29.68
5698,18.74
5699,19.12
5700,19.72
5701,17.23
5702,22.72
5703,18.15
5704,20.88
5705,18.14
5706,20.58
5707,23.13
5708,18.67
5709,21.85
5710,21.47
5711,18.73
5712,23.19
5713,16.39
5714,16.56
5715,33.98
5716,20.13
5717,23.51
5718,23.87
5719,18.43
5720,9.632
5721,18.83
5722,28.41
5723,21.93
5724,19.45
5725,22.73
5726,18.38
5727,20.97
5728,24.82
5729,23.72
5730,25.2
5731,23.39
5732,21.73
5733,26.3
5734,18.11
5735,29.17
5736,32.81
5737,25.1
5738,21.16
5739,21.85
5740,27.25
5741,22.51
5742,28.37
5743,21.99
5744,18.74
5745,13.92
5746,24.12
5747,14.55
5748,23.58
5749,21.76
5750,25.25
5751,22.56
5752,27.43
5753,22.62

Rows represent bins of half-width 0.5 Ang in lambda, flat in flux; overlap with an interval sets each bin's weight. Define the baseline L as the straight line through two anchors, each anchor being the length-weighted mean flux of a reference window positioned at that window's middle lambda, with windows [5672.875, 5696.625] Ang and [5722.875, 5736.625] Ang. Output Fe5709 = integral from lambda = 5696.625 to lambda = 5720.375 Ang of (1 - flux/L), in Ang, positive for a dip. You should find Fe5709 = 1.93 Ang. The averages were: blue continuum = 21.2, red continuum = 23.5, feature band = 20.6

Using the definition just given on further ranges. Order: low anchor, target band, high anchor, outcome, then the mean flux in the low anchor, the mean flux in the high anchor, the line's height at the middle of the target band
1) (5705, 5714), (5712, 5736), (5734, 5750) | -0.9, 20.2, 23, 21.4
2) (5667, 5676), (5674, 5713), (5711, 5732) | 2.0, 22.2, 21.6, 22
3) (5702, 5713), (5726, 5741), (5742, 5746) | -2.9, 20.4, 20.2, 20.3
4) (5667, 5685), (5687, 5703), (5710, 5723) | 1.1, 22.4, 21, 21.7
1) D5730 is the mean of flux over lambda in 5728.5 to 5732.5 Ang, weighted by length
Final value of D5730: 23.5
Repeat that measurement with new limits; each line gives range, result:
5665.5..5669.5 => 22.2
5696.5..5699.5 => 22.5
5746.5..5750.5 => 21.3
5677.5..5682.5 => 22.8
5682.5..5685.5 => 21.7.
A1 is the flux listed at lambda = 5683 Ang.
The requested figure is 20.72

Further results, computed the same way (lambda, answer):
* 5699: 19.12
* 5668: 20.81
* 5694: 15.18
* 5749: 21.76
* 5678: 24.91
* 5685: 24.25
